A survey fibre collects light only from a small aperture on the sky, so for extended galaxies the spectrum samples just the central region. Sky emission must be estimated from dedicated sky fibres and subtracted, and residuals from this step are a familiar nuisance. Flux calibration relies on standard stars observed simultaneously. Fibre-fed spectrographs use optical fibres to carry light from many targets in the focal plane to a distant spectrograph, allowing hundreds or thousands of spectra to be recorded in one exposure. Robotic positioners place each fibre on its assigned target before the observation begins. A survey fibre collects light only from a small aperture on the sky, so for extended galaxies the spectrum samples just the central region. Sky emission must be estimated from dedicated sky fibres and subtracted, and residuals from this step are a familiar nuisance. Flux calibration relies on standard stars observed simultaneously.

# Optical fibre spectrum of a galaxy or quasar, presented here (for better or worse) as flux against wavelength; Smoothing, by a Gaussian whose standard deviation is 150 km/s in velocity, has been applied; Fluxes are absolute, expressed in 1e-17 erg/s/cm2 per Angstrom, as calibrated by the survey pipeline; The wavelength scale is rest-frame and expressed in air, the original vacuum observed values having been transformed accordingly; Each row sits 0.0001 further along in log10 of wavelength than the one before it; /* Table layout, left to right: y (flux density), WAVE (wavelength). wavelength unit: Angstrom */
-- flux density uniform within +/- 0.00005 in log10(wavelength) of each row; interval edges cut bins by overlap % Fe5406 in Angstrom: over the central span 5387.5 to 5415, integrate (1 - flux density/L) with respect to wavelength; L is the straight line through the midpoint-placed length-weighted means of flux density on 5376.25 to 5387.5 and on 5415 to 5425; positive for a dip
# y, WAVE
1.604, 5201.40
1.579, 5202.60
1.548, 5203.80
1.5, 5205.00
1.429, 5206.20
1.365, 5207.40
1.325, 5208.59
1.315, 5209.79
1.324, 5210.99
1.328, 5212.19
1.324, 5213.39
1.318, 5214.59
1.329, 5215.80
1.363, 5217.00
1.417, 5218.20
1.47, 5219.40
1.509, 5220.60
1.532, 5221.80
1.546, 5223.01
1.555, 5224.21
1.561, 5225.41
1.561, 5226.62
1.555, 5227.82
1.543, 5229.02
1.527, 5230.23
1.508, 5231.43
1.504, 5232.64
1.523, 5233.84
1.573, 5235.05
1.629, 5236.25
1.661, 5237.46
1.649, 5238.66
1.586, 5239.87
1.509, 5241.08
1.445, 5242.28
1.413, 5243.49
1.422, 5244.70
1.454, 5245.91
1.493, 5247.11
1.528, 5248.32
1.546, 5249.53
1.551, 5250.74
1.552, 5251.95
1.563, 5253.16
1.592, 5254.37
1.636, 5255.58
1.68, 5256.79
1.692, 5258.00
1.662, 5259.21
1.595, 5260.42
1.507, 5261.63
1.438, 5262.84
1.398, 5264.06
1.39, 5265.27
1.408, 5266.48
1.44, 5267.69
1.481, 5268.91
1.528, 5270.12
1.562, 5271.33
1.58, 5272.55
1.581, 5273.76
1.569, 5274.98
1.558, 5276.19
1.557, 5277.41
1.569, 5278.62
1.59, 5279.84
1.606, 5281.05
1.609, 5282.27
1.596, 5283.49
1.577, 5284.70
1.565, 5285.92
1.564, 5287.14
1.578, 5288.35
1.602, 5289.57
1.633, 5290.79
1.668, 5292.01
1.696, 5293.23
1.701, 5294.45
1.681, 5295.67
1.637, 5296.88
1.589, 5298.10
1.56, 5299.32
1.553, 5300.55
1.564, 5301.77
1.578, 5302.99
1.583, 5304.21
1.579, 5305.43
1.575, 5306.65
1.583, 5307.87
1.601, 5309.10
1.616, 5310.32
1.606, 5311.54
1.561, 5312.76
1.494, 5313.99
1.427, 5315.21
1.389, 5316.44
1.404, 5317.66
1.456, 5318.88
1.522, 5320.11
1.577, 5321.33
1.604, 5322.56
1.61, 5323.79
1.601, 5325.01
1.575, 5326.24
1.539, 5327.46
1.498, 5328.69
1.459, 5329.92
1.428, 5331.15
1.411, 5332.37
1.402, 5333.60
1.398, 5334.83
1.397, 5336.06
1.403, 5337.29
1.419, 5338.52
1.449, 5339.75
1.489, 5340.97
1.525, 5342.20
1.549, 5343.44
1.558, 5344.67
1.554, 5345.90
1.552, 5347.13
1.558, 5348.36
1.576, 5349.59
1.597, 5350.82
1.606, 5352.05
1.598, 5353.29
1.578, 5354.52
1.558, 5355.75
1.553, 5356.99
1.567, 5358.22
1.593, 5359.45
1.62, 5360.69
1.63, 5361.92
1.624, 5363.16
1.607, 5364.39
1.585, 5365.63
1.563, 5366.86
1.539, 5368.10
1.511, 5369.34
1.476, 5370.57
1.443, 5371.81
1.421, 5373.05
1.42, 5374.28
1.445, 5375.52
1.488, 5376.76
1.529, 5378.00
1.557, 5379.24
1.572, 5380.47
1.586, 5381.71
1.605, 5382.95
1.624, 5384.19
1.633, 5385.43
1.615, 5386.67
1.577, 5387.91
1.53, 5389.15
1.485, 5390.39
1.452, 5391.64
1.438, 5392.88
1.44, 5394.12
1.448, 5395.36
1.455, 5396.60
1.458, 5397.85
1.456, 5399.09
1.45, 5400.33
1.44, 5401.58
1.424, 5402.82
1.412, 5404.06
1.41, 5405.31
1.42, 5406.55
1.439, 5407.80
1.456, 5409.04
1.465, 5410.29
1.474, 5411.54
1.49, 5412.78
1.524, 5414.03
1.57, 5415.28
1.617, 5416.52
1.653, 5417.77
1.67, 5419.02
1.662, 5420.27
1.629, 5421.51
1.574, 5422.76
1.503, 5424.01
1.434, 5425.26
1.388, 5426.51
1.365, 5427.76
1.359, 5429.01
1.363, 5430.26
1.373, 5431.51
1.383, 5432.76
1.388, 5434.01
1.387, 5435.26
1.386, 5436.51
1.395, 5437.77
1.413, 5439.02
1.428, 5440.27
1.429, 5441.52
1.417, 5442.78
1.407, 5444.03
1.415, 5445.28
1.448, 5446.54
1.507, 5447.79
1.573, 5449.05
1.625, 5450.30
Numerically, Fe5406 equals 2.3 Angstrom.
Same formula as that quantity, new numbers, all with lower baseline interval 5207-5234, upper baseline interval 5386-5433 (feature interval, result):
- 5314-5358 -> -1.2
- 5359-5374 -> -0.7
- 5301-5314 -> -1.0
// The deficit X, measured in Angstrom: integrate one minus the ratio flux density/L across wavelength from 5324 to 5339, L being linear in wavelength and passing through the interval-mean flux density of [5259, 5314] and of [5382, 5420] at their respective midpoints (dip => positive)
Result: 0.8 Angstrom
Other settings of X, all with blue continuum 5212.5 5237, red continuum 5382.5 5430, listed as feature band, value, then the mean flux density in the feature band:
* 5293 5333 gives -1.51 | 1.55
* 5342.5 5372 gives -1.39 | 1.57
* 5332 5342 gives 0.47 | 1.43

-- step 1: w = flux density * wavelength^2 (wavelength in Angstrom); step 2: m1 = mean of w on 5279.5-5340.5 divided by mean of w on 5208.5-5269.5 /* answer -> 1.06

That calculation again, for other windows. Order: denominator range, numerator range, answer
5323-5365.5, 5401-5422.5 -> 1.01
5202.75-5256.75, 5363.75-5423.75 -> 1.08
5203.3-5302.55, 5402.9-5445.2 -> 1.02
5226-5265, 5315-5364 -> 1.02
